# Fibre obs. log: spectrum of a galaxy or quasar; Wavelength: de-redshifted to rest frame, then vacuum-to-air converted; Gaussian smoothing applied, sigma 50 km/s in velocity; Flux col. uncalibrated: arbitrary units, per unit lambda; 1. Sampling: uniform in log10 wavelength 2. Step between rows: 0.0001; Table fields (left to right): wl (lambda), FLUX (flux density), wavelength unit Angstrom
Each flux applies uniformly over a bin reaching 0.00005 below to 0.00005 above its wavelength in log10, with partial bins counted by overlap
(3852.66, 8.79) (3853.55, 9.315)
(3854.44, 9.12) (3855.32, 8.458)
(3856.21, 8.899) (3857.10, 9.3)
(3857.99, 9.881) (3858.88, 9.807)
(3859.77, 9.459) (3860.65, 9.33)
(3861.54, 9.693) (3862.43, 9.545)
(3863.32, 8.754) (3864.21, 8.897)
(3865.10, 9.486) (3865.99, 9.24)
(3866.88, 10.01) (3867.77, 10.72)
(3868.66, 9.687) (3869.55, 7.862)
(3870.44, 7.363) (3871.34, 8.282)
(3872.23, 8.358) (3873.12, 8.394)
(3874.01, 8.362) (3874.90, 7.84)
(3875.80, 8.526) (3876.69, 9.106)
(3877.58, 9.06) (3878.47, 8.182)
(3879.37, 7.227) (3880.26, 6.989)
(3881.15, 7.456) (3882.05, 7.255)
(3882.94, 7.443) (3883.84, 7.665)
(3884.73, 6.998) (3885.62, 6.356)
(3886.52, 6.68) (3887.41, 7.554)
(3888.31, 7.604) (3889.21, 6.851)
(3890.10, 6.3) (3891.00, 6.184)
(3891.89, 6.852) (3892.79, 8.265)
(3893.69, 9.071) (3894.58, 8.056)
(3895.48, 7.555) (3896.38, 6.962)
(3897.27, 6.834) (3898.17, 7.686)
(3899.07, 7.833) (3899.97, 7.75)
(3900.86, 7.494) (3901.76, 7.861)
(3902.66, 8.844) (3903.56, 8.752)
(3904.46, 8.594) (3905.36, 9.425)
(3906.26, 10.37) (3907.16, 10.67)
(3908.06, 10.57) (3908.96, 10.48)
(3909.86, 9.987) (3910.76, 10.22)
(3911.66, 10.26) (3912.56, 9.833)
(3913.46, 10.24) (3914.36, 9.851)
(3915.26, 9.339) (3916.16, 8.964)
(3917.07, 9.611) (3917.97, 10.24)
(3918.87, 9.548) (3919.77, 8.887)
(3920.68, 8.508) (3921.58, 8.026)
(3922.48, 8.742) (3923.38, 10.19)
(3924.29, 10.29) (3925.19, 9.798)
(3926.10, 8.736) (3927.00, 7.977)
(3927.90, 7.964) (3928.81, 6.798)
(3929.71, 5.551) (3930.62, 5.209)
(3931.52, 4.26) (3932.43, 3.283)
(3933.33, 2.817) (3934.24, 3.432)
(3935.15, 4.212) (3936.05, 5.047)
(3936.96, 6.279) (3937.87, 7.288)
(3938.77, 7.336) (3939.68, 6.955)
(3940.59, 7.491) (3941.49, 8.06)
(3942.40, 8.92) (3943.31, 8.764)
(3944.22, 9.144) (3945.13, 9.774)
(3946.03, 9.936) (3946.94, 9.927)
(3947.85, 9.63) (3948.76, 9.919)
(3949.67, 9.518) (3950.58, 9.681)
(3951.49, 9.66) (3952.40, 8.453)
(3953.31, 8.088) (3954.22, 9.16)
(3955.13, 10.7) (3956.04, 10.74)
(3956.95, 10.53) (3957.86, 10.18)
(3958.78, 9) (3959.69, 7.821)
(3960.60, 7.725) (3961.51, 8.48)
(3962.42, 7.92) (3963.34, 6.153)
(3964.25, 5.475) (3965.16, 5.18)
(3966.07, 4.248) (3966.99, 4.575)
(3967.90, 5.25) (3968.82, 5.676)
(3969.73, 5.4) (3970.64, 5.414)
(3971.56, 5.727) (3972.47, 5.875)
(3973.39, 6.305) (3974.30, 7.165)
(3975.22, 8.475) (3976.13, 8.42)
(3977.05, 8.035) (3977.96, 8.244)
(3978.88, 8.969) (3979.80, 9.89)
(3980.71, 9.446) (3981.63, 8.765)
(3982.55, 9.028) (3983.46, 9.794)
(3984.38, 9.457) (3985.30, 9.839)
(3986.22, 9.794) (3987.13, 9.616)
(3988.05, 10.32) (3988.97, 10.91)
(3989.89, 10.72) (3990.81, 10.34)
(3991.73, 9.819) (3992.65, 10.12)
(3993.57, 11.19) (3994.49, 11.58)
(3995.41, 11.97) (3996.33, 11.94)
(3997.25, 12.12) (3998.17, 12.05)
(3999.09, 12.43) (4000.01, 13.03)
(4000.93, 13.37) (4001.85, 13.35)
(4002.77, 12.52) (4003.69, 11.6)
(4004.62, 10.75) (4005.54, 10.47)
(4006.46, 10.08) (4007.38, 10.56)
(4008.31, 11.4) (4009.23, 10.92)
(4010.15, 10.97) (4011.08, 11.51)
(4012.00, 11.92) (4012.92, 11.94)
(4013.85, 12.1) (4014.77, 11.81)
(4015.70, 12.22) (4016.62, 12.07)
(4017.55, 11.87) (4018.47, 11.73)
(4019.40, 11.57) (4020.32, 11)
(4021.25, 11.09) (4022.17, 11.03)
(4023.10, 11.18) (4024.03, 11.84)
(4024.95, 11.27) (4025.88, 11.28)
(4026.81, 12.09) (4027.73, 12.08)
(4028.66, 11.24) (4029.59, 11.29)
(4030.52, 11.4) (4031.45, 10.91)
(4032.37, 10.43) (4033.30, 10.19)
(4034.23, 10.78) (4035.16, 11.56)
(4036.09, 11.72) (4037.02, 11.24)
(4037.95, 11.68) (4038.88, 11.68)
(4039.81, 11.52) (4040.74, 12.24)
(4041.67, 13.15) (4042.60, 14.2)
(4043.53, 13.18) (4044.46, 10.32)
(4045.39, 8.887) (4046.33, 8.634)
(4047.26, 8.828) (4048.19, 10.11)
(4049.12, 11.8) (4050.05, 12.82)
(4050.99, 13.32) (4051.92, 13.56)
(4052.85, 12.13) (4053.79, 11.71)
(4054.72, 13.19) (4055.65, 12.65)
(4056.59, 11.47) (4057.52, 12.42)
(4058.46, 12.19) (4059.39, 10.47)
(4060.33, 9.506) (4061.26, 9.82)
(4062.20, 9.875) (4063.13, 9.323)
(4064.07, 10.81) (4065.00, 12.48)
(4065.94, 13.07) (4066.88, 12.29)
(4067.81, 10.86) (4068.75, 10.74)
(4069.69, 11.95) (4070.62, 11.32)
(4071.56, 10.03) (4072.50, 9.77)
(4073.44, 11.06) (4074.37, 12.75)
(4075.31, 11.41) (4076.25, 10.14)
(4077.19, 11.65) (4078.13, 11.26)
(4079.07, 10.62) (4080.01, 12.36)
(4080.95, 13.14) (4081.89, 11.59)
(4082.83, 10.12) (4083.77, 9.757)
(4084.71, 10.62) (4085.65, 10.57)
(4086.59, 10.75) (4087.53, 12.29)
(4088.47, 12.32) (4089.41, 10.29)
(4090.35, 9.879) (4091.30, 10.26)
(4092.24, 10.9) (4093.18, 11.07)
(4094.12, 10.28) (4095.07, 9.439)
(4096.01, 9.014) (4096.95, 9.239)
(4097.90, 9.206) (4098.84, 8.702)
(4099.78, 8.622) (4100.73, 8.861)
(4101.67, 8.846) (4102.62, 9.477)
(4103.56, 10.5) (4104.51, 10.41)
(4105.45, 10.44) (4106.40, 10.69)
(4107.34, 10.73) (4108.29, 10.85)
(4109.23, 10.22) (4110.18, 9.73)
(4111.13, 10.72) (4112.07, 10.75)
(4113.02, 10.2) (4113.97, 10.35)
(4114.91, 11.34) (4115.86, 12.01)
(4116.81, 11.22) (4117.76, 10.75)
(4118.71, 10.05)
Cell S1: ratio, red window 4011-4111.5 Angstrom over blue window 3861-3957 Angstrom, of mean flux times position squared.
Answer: 1.4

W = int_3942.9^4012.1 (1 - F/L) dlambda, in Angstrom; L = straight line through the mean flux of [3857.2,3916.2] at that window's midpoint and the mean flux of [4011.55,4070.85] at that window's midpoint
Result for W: 6.2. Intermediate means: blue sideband 8.53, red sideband 11.5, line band 9.37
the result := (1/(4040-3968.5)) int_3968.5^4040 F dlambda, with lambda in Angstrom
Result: 10.5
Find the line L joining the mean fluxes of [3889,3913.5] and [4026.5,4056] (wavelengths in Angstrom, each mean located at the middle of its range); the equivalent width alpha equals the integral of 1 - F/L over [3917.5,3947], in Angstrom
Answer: 5.4 Angstrom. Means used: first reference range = 8.56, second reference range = 11.6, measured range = 7.53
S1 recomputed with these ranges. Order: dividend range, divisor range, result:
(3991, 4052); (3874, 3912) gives 1.51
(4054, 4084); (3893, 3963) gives 1.43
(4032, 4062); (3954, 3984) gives 1.55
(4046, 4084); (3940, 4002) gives 1.31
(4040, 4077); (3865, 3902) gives 1.58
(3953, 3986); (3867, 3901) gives 1.05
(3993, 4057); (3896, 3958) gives 1.44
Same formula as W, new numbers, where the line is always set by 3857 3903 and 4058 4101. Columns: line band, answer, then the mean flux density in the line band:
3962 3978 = 5.26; 6.25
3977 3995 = -0.60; 9.84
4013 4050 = -4.73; 11.4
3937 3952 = 0.31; 8.8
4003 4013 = -1.33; 11.1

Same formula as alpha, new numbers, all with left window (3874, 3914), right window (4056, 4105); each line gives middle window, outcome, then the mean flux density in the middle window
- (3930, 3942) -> 4.5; 5.53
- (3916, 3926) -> -0.9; 9.33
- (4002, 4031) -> -4.8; 11.5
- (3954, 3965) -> 0.6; 8.55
